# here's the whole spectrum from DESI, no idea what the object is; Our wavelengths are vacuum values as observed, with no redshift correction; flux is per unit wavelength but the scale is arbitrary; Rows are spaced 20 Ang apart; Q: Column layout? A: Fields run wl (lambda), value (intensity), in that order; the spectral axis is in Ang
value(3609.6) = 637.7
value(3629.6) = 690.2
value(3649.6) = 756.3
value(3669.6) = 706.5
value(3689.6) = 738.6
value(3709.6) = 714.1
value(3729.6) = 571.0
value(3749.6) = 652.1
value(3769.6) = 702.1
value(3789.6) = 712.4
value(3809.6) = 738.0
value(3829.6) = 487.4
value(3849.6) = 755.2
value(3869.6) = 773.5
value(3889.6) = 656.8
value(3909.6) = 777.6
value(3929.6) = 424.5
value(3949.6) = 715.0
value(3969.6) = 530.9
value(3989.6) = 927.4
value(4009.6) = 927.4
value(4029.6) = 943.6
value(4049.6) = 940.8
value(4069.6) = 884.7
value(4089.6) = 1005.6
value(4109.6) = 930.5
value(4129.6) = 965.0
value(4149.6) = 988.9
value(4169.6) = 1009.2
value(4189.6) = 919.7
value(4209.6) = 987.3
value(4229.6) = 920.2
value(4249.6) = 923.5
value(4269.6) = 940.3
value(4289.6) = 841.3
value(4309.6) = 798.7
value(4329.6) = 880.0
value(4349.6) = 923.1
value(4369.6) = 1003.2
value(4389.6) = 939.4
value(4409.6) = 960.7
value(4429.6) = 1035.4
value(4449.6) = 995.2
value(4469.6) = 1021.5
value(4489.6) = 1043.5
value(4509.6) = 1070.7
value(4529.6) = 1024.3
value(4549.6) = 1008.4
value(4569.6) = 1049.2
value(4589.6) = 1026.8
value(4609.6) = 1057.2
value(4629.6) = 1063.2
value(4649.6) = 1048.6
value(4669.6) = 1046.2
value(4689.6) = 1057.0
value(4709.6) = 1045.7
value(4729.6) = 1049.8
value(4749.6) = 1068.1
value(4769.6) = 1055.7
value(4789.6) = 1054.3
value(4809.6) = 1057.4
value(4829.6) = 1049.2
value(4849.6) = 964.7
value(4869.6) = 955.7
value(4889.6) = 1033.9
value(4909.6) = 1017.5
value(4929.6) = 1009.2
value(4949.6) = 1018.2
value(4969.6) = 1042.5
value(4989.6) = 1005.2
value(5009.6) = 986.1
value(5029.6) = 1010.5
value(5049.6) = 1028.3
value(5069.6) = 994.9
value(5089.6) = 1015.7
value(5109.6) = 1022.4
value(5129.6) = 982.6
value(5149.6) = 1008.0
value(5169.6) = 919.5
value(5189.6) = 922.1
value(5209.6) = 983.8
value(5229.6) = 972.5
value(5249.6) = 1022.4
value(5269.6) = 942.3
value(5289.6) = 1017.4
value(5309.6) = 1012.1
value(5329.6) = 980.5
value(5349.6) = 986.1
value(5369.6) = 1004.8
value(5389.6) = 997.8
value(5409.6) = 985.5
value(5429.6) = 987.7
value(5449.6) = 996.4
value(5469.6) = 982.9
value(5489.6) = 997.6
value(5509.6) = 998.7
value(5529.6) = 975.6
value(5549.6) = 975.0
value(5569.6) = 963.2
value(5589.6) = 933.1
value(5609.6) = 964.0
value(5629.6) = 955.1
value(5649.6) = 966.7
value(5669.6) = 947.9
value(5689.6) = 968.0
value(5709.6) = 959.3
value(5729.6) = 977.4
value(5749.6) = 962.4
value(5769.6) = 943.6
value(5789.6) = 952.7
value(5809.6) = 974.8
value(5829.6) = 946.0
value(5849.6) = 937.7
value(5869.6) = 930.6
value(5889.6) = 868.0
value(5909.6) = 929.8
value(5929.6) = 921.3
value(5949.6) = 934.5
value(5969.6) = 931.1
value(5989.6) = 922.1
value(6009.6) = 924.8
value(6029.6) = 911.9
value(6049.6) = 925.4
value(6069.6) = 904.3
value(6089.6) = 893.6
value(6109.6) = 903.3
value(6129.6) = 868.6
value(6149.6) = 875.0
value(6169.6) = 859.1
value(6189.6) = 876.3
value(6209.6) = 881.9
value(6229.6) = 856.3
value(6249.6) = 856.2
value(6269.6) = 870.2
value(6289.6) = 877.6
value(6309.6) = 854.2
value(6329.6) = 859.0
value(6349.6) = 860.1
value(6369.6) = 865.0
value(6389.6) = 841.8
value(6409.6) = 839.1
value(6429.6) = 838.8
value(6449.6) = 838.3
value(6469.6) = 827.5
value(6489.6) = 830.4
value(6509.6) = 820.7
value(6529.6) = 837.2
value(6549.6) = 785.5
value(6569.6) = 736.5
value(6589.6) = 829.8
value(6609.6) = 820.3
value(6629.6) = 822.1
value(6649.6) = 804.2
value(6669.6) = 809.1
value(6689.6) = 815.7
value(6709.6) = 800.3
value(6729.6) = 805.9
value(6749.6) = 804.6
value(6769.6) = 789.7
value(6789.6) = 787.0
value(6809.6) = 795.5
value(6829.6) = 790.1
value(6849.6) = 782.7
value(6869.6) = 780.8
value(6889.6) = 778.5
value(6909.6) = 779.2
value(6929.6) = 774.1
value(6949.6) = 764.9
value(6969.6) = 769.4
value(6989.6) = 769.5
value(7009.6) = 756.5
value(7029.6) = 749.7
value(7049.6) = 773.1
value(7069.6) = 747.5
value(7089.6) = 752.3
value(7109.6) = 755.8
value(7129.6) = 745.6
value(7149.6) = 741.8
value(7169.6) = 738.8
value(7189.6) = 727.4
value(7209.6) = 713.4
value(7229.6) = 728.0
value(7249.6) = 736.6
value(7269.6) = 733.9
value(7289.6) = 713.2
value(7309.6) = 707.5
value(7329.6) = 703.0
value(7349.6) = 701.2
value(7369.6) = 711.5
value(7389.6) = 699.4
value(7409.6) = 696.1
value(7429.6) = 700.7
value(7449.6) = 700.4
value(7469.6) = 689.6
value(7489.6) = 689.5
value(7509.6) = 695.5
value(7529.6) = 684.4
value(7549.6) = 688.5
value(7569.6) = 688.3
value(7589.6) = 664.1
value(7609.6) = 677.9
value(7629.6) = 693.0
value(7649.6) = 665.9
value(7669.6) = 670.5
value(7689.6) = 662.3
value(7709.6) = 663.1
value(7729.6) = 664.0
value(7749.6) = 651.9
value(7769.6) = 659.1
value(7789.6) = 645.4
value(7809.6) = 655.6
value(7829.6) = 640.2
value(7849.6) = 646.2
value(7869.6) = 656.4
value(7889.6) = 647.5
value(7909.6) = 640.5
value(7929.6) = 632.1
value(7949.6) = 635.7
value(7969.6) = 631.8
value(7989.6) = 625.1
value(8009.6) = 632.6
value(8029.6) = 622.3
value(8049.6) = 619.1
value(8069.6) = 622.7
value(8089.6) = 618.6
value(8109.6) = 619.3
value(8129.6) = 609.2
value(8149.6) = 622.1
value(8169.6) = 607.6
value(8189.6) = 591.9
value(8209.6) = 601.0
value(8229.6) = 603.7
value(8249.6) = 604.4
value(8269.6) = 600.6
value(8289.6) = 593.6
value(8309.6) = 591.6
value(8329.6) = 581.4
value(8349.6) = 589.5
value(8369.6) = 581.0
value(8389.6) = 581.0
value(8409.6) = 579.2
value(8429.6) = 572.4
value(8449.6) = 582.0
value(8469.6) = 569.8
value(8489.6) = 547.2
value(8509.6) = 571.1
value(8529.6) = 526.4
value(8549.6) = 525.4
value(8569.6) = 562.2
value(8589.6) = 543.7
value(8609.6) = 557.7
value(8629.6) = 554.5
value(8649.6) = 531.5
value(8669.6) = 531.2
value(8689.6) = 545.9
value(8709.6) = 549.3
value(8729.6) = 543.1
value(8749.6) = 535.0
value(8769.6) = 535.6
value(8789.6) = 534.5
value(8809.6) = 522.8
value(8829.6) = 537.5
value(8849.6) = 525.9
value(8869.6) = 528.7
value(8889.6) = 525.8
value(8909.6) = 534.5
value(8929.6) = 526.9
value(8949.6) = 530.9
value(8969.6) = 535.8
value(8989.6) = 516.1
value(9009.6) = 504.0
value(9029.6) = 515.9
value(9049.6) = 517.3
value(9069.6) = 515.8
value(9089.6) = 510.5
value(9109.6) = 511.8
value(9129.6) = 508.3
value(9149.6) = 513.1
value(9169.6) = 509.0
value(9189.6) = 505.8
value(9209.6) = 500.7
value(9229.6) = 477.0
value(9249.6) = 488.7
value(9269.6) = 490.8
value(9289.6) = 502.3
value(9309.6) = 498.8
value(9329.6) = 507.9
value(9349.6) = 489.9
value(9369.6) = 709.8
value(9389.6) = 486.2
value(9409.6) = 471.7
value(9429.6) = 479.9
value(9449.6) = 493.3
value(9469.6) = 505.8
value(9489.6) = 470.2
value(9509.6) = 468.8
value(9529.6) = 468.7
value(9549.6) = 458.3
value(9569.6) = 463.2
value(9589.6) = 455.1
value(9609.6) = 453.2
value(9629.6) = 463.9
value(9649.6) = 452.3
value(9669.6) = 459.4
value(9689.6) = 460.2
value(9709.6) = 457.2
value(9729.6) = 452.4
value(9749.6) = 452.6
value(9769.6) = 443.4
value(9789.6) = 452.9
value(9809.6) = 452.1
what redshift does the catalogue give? -0.001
